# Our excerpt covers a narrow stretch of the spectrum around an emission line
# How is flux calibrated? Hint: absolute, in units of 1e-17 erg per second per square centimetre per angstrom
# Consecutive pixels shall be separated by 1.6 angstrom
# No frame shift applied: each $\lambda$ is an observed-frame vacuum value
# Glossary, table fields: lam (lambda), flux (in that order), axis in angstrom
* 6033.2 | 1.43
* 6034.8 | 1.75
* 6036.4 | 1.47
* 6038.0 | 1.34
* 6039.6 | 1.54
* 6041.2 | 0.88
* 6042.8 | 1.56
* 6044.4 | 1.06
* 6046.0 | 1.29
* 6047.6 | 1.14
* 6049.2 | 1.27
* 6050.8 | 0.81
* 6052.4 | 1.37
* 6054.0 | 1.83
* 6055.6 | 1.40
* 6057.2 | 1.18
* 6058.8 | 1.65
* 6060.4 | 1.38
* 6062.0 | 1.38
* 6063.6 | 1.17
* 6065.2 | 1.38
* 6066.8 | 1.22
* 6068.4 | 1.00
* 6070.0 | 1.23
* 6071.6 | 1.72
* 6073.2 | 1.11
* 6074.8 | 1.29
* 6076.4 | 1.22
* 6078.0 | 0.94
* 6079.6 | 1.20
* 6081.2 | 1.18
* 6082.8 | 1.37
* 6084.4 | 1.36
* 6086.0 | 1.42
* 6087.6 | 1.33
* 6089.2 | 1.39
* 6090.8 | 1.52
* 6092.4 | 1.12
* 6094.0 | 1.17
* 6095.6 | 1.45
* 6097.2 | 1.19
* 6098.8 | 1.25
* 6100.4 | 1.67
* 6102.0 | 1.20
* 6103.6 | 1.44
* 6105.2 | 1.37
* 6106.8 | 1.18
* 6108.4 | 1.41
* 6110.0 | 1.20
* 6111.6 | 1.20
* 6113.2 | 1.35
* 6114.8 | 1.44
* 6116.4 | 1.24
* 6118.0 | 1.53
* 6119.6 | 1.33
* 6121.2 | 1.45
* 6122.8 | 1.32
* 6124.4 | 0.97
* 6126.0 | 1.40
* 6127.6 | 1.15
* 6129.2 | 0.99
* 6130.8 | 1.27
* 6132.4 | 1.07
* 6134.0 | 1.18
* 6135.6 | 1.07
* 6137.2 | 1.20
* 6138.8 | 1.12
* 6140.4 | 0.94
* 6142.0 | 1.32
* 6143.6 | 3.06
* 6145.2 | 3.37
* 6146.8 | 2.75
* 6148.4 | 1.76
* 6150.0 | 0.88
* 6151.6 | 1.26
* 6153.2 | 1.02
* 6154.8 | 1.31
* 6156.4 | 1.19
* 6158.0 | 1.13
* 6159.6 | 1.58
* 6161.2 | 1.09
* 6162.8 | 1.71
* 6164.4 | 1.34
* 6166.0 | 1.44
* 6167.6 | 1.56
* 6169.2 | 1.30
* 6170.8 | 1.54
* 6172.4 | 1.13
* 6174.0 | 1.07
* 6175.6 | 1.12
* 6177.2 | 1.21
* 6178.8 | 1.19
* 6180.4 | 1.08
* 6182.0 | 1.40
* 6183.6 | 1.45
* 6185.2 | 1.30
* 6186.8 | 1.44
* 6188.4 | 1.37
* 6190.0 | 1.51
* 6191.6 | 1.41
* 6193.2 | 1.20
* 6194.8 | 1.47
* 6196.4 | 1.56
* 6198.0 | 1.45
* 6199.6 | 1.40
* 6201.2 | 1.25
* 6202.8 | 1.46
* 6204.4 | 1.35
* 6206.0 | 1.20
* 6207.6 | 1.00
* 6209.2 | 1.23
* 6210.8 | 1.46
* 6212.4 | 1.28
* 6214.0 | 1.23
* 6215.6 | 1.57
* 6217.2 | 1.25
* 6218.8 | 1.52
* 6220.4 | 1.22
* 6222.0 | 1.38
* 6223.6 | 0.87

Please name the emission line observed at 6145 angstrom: H-beta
